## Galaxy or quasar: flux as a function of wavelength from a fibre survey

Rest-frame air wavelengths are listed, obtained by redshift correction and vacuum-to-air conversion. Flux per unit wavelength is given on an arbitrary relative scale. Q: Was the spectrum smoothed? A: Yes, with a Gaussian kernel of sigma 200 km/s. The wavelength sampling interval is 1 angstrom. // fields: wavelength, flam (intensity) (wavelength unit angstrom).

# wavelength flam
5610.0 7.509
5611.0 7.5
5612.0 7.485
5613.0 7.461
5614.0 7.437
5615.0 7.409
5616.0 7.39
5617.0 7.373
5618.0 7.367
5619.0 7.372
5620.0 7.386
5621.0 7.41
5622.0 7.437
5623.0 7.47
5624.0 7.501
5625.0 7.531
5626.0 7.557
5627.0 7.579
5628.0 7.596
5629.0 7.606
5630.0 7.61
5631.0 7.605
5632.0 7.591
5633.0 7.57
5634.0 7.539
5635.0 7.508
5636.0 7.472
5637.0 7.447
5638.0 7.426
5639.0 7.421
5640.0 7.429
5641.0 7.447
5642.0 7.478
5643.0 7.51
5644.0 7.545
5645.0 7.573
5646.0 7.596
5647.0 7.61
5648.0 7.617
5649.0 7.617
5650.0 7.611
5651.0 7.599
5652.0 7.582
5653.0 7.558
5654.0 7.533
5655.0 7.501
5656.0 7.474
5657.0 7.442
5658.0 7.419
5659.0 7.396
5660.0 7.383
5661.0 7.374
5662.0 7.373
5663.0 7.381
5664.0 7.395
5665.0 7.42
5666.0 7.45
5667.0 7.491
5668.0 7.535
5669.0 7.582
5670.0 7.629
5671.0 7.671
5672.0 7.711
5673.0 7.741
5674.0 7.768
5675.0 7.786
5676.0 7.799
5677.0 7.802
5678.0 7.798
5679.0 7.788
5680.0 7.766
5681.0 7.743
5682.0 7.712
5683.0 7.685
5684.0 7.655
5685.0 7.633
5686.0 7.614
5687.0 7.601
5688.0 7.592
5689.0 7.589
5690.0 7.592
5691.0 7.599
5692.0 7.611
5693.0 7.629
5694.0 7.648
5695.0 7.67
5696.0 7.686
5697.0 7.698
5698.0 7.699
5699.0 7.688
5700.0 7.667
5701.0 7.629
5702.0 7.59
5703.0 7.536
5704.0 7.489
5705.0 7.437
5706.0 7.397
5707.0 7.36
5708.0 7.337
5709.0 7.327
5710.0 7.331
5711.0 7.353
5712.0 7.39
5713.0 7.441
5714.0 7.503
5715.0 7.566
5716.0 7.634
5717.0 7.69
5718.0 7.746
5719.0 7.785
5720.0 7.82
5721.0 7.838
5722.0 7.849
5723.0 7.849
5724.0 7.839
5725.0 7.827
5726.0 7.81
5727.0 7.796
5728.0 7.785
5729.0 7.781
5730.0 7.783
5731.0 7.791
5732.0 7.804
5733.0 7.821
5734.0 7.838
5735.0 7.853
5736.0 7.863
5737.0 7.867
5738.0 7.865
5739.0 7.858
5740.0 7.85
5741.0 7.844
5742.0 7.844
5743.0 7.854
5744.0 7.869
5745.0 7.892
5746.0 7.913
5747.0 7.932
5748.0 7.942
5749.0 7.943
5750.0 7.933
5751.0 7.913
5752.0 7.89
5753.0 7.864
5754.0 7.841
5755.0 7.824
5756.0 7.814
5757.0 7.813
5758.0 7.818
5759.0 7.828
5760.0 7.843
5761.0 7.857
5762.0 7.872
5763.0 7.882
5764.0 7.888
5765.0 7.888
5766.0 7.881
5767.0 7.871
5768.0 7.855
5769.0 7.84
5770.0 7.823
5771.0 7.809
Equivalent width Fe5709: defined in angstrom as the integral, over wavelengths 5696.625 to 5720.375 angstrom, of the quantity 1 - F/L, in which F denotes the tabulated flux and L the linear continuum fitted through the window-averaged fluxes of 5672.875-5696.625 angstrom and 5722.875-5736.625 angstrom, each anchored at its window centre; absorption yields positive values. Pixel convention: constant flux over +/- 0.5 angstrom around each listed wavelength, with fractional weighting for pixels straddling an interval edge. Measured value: 0.6 angstrom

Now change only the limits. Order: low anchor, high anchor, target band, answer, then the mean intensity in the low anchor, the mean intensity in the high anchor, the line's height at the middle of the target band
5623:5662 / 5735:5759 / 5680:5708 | 0.3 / 7.52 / 7.87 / 7.69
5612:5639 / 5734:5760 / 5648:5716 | 0.8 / 7.49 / 7.87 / 7.66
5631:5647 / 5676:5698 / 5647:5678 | 0.1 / 7.51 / 7.68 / 7.59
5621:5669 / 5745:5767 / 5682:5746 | 0.5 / 7.51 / 7.88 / 7.74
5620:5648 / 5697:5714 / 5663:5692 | -0.6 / 7.52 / 7.49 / 7.5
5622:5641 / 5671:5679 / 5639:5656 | 0.1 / 7.52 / 7.77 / 7.61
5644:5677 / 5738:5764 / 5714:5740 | 0.0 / 7.55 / 7.87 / 7.79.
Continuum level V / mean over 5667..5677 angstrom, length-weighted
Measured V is 7.69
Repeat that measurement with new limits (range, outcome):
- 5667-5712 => 7.61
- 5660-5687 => 7.62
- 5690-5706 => 7.61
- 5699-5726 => 7.59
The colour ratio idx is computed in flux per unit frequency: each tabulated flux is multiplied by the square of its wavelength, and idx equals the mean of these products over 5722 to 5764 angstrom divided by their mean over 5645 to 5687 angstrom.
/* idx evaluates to 1.1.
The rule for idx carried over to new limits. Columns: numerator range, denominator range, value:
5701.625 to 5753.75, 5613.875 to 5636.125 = 1.07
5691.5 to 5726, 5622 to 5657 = 1.03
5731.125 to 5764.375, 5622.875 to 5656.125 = 1.08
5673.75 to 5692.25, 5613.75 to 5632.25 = 1.05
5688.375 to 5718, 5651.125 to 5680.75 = 1.01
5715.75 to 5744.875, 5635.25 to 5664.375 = 1.07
